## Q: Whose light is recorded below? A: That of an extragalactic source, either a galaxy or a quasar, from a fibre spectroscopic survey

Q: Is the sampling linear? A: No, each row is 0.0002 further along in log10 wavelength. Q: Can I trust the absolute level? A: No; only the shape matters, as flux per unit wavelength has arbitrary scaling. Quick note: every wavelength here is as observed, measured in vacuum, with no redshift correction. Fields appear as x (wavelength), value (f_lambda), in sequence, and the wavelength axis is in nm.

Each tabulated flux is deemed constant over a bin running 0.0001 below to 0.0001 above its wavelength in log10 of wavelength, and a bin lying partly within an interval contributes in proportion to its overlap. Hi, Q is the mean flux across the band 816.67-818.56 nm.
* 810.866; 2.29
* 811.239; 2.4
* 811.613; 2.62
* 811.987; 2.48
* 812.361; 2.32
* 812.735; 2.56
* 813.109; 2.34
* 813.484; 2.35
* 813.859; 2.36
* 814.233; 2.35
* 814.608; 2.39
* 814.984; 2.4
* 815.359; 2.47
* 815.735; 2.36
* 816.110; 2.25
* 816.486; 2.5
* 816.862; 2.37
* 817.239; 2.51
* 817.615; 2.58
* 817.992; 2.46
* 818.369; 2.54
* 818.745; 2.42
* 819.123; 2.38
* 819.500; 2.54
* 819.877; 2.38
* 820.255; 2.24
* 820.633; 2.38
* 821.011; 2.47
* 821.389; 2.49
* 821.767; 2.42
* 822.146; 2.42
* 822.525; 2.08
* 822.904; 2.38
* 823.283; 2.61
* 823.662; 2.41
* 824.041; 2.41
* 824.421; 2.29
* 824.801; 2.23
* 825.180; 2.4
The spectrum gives 2.49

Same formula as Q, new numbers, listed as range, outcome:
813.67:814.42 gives 2.36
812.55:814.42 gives 2.39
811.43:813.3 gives 2.46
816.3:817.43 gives 2.46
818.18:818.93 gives 2.48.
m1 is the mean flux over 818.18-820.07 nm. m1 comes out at 2.45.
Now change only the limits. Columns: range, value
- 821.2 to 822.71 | 2.35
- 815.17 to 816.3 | 2.36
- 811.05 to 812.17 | 2.5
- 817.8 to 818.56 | 2.5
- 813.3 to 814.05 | 2.36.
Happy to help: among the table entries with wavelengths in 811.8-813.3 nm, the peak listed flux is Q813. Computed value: 2.56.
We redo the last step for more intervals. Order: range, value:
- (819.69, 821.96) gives 2.49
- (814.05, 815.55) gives 2.47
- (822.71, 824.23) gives 2.61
